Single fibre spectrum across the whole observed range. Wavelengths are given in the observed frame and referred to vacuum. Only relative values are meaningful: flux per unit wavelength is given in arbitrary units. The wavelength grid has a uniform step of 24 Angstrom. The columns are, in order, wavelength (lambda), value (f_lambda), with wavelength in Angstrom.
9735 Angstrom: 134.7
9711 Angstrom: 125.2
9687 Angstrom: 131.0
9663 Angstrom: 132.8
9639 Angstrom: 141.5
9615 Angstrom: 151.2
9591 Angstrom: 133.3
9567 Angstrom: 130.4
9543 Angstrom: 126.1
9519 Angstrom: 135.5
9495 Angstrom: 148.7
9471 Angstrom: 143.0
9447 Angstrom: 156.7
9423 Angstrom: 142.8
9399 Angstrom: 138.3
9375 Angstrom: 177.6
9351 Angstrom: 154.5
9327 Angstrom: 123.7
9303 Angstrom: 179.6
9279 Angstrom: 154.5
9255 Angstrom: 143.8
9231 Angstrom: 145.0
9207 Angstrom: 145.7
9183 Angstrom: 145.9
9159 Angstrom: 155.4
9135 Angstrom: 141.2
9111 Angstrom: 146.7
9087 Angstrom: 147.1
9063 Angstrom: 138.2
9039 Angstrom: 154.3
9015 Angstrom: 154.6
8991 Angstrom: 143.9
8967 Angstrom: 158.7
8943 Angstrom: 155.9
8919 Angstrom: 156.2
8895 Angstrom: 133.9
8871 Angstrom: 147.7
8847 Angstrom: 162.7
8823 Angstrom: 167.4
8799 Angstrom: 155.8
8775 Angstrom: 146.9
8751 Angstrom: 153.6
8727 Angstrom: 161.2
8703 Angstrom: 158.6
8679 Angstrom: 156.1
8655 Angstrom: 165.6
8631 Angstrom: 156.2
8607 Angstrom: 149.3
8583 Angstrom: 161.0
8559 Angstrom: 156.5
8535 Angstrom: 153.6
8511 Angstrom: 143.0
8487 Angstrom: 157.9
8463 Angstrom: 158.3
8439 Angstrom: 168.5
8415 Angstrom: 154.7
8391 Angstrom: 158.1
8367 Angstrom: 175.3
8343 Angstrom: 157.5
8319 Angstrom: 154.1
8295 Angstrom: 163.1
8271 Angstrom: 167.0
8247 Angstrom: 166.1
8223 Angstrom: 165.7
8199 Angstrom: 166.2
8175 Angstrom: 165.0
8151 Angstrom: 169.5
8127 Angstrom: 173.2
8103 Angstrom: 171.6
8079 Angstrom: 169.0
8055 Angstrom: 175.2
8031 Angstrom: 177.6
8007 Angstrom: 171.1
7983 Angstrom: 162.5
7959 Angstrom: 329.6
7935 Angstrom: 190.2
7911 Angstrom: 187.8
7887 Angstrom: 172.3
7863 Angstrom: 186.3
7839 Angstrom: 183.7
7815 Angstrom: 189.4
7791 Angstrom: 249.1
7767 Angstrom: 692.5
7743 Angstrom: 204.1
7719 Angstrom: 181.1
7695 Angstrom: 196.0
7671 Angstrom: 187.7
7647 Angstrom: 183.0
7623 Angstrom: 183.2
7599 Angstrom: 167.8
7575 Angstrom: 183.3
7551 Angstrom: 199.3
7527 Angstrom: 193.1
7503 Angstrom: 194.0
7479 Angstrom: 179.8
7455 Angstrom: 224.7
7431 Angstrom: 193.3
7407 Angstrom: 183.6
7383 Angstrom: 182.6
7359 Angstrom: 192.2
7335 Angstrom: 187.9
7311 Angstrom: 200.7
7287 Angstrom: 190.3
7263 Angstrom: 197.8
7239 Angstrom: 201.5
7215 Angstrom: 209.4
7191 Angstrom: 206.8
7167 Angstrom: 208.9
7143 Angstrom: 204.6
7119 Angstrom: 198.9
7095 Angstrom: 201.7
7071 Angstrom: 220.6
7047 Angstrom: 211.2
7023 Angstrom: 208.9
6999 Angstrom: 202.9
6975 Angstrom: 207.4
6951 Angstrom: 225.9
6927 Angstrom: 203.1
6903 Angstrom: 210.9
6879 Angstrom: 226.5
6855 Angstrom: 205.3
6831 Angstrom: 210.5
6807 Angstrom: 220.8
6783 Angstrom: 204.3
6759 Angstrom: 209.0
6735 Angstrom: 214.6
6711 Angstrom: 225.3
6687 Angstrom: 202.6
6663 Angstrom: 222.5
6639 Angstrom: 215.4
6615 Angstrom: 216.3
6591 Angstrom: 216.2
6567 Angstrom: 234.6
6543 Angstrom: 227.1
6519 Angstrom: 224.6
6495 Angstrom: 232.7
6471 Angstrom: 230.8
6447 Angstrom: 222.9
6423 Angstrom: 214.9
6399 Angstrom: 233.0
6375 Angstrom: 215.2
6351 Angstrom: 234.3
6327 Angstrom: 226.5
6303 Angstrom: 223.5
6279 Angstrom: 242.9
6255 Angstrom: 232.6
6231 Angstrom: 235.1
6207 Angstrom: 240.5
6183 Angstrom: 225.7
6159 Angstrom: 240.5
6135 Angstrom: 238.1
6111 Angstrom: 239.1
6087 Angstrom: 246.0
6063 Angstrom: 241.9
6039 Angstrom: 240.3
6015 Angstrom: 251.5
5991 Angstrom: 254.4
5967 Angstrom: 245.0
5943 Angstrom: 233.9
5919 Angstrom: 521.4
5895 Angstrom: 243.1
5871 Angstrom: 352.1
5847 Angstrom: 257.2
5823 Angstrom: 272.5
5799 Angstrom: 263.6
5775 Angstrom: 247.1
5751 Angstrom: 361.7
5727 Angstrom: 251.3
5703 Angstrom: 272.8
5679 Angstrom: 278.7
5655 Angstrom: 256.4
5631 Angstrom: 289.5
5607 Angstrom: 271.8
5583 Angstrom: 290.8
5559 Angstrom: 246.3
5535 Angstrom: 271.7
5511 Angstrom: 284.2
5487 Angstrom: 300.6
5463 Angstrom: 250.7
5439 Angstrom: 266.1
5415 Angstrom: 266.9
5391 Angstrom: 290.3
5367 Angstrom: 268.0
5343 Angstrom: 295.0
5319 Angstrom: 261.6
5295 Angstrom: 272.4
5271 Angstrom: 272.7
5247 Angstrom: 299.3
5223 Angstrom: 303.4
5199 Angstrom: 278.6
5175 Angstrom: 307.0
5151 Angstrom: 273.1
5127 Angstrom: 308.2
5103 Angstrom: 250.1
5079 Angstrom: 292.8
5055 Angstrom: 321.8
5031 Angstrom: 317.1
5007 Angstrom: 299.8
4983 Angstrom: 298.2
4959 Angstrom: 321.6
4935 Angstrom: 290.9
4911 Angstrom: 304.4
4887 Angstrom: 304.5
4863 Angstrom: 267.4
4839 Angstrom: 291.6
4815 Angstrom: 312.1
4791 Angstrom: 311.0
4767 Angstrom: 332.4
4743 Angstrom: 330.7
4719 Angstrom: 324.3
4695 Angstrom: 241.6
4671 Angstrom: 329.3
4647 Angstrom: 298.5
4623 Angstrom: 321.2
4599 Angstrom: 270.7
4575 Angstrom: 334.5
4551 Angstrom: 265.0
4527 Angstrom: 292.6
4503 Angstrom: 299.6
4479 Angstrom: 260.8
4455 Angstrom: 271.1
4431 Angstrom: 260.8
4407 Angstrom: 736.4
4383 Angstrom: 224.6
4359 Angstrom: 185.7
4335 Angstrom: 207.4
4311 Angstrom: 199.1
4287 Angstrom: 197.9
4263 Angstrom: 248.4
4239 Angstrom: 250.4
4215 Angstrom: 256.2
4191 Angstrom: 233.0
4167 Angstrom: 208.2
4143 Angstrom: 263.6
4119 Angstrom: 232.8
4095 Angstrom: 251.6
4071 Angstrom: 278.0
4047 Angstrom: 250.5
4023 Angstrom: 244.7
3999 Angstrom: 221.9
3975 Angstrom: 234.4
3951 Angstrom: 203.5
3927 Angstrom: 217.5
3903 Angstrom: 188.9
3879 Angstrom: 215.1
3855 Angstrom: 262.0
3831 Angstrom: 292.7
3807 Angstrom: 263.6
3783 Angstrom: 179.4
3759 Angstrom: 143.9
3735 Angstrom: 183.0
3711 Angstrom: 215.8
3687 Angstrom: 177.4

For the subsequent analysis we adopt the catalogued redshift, 0.18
